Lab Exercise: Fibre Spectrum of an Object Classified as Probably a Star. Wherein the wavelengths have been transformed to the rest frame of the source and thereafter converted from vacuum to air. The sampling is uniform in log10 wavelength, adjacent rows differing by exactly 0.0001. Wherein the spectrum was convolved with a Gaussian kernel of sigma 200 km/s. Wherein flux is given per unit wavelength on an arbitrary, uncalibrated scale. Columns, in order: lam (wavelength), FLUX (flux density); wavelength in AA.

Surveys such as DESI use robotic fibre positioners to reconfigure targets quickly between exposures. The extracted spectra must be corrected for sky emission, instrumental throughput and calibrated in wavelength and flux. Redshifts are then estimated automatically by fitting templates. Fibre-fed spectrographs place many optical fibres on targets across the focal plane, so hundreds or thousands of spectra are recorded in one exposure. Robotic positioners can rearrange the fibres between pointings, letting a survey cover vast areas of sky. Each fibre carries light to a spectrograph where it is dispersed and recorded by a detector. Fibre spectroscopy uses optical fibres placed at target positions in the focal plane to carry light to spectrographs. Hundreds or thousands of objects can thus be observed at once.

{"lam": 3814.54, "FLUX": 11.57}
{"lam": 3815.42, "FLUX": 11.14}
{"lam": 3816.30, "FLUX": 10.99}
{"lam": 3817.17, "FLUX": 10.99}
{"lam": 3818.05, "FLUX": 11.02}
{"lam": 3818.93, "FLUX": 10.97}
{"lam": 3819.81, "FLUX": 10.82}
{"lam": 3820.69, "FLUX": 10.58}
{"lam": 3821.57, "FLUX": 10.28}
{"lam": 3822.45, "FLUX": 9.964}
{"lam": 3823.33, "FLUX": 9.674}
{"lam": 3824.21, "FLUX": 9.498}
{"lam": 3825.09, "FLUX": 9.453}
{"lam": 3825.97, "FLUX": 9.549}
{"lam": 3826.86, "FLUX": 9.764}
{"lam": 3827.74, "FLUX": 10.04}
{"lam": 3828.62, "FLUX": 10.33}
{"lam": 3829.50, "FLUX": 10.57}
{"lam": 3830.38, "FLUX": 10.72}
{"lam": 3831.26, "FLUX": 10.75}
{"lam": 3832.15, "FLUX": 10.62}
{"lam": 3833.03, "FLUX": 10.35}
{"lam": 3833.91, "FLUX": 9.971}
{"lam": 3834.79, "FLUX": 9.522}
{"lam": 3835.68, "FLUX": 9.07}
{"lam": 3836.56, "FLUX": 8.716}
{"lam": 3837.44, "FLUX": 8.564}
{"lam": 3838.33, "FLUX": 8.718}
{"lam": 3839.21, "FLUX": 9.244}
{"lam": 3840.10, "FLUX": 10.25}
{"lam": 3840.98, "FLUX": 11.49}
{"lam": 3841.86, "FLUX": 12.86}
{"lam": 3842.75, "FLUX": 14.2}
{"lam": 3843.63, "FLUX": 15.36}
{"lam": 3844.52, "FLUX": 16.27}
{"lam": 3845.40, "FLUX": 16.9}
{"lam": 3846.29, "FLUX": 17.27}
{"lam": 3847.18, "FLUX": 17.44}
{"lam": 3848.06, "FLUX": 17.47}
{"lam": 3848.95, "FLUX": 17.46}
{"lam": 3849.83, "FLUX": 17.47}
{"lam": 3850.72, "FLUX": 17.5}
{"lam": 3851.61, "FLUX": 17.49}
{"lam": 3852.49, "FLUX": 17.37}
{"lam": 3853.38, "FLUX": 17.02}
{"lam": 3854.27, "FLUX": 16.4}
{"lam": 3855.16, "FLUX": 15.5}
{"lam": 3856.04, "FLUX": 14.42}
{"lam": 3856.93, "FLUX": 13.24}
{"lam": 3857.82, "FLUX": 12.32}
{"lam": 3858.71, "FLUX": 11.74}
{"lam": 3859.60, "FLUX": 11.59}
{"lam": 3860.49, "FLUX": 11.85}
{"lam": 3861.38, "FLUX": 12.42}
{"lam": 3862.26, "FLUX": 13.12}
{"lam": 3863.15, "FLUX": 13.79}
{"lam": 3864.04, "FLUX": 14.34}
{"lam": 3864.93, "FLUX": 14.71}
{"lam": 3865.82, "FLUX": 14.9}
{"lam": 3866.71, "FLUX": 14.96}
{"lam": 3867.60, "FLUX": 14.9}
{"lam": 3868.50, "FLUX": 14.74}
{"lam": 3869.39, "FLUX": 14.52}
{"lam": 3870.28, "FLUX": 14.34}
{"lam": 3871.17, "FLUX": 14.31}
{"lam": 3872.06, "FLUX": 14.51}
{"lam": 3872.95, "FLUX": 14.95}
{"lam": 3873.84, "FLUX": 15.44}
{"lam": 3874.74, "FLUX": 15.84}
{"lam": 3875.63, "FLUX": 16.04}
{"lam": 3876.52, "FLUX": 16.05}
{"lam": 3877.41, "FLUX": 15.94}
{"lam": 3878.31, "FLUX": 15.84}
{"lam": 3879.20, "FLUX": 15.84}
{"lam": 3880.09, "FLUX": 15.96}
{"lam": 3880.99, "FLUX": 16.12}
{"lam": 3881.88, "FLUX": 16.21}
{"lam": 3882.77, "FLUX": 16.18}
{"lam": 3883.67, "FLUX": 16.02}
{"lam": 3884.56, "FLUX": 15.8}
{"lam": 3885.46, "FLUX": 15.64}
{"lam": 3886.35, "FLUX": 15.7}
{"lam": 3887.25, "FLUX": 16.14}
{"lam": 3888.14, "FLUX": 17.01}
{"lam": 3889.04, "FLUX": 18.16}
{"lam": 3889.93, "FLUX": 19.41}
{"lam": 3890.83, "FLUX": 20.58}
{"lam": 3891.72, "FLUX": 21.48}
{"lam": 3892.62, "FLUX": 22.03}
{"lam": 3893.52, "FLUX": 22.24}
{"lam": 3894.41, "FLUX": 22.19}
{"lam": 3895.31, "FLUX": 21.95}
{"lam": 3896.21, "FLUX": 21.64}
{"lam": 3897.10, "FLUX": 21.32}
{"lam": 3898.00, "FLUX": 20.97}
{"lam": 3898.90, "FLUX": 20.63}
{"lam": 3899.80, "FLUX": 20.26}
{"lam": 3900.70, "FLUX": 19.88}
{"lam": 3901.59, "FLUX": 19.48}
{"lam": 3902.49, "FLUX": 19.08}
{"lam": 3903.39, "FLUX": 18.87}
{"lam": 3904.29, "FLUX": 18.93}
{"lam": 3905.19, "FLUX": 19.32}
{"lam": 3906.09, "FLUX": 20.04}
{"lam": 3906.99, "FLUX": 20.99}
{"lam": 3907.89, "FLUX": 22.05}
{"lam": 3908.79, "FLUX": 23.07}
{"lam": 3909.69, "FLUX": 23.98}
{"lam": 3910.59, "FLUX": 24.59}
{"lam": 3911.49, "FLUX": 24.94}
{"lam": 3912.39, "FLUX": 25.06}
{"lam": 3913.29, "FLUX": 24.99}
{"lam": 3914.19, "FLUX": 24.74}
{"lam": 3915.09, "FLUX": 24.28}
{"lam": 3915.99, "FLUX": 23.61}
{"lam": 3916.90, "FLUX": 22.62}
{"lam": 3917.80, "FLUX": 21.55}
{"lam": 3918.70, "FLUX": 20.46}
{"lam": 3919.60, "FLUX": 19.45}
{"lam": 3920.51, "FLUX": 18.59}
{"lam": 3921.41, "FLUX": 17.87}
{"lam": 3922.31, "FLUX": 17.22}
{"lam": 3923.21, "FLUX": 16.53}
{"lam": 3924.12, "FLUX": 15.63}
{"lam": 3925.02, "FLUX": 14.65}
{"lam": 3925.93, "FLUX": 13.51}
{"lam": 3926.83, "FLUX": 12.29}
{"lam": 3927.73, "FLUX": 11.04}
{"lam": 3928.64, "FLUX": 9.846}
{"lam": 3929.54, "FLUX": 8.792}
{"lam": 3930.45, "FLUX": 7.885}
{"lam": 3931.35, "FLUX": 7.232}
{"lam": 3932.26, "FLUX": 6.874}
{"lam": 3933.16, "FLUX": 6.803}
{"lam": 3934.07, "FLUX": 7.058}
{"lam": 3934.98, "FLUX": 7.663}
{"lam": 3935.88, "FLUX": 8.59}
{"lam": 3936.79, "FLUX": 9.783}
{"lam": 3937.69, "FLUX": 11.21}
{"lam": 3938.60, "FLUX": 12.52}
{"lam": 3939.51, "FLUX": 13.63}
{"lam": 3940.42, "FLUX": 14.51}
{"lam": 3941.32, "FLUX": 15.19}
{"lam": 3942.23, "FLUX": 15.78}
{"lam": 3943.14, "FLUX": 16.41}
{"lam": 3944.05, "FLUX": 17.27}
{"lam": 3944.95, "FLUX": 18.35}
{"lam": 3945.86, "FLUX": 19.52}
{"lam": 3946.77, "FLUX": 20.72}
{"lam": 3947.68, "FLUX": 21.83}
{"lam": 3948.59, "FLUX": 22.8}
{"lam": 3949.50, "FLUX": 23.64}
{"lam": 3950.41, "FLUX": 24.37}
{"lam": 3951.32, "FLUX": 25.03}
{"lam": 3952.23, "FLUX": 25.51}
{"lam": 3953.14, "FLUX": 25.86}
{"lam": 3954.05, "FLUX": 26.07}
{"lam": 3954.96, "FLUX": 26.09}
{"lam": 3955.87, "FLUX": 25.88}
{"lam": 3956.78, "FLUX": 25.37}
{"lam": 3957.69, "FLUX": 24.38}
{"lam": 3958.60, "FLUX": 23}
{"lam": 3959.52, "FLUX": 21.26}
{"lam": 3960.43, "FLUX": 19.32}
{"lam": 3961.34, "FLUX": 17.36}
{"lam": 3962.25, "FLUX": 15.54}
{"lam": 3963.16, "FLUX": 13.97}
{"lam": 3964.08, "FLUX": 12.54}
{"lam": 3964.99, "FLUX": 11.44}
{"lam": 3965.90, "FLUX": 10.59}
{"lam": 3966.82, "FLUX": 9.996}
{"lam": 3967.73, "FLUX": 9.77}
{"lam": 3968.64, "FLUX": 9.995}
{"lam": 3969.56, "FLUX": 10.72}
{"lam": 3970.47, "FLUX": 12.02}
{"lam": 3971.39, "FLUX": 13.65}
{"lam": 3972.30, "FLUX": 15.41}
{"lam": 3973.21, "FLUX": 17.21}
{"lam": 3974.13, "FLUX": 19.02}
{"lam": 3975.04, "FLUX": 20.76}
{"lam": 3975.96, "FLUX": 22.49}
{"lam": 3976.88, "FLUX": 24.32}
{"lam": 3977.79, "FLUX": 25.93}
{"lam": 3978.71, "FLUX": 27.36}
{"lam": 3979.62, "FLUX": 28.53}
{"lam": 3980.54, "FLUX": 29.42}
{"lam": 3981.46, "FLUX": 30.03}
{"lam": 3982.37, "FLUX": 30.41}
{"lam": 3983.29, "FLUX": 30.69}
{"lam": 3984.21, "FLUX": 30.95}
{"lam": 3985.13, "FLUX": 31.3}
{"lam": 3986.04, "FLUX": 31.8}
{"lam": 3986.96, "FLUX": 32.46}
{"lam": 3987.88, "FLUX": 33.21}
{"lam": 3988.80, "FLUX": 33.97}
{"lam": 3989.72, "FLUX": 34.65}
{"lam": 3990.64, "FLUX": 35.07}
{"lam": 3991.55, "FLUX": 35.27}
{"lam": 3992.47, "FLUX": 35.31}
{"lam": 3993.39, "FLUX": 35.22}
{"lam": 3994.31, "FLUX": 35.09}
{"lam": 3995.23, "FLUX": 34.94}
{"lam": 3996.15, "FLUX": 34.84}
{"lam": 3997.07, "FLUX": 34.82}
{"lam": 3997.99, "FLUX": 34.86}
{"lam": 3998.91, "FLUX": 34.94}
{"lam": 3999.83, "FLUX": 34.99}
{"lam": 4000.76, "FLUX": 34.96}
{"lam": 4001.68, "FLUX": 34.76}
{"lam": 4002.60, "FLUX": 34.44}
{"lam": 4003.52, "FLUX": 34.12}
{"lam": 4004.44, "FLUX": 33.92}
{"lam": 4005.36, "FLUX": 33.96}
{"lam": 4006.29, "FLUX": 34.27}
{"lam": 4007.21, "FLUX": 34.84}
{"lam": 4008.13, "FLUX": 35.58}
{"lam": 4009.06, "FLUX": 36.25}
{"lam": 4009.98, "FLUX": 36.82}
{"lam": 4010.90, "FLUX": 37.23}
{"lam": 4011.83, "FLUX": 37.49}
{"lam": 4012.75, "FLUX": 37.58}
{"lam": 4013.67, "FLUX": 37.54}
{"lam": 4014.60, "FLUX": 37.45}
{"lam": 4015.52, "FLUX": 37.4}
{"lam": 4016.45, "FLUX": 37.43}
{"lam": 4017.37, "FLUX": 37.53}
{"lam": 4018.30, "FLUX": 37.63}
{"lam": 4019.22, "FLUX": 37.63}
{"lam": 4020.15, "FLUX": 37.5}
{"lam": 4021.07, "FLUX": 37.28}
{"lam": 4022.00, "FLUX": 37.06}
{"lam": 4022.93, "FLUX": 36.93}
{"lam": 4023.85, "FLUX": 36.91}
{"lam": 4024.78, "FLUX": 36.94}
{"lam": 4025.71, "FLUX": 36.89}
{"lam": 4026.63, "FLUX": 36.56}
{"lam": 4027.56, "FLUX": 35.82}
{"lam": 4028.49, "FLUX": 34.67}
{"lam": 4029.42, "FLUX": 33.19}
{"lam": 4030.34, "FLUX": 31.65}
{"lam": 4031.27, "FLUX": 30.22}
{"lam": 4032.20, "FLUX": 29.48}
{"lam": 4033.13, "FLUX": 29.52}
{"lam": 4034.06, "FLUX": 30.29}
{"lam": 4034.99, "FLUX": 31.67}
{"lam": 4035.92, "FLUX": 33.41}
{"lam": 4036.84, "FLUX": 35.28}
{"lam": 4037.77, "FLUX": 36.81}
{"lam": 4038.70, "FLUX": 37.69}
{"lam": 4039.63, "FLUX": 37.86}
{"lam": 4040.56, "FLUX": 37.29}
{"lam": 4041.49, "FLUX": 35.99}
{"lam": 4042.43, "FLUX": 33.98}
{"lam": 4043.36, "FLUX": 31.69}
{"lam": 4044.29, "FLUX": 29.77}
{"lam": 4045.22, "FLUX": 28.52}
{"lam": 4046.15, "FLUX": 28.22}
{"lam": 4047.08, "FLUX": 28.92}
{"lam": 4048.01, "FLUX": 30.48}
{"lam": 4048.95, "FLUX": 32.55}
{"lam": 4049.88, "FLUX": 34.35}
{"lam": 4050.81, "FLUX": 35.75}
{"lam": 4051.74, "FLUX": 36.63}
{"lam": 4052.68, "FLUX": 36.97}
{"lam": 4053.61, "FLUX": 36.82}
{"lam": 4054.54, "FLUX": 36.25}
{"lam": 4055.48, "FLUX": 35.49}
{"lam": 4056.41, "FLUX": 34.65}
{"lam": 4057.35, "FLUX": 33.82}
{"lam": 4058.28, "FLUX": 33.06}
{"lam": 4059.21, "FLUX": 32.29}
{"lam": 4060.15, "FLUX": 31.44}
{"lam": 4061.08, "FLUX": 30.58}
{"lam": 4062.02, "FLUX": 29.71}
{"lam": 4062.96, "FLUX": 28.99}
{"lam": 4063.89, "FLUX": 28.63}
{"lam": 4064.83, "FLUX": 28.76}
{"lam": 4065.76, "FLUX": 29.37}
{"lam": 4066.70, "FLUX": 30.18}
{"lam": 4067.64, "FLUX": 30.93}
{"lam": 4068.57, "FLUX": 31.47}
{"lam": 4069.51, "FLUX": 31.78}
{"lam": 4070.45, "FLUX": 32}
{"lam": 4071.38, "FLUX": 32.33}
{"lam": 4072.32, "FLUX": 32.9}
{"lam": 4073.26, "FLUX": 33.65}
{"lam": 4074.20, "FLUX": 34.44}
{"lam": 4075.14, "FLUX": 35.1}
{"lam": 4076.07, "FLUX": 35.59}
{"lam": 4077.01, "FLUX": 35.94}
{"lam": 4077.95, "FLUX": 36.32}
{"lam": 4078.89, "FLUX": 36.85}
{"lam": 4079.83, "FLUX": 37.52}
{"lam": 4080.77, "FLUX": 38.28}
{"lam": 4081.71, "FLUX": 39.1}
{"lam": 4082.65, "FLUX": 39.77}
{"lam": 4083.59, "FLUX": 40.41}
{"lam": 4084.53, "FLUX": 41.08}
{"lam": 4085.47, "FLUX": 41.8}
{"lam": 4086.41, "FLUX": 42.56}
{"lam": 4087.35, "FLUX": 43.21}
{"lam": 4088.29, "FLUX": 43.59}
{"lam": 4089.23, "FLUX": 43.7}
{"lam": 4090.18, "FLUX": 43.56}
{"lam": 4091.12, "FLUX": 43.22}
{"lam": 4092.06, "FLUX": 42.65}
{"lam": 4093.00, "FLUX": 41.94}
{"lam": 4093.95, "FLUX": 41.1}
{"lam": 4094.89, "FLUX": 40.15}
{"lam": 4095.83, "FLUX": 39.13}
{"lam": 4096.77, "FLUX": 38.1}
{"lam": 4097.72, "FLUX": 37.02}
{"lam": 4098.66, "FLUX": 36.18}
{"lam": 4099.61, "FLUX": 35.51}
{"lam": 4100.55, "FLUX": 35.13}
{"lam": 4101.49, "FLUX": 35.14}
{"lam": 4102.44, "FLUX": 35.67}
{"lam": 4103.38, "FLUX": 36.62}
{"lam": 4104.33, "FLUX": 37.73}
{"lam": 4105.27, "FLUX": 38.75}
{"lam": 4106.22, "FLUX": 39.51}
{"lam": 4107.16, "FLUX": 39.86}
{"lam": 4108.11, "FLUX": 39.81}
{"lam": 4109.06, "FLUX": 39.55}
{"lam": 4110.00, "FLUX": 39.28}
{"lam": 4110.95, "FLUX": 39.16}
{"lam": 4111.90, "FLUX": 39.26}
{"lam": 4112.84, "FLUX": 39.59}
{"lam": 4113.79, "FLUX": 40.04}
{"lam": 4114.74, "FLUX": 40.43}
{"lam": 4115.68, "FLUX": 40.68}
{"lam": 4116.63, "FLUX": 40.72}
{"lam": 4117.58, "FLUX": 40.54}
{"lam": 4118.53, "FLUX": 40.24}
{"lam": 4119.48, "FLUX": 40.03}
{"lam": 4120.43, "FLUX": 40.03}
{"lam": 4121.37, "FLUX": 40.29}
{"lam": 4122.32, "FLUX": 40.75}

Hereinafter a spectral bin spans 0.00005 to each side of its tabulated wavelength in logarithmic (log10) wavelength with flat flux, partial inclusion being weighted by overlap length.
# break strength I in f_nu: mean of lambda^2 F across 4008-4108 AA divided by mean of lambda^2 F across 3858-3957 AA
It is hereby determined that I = 2.20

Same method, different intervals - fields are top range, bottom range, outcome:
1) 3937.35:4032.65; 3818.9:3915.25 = 1.86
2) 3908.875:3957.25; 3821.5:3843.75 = 1.83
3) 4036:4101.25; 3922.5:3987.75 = 2.05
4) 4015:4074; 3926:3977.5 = 2.17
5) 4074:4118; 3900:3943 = 2.57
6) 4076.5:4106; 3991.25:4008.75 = 1.18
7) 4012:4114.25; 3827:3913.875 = 2.44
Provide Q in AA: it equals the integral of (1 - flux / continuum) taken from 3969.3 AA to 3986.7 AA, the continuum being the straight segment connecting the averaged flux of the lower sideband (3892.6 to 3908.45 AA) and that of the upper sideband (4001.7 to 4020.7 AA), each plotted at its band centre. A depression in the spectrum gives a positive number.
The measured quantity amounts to 4.2 AA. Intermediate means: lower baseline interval 20.6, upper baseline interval 36.3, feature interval 24.1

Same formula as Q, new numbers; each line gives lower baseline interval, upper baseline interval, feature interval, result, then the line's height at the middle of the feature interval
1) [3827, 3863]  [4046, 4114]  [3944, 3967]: 3.29 AA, 24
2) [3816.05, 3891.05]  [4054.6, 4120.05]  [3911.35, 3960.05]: 8.96 AA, 21.9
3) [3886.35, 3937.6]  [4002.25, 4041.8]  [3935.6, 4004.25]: 9.62 AA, 27.2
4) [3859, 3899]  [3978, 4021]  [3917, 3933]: 6.24 AA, 23.4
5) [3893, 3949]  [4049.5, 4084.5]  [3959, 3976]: 6.03 AA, 22.8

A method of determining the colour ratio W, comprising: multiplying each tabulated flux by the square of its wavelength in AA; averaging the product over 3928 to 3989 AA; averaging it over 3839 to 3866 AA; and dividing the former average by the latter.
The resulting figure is 1.37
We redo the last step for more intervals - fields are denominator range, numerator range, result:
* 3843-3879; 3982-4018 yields 2.46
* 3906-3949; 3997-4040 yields 2.22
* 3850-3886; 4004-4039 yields 2.55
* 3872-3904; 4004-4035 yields 2.09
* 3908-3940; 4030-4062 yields 2.21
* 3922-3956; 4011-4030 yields 2.43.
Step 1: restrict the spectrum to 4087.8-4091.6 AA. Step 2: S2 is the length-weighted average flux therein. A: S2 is 43.5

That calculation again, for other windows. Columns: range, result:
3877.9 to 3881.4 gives 15.9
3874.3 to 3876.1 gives 16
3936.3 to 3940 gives 11.8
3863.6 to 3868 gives 14.8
